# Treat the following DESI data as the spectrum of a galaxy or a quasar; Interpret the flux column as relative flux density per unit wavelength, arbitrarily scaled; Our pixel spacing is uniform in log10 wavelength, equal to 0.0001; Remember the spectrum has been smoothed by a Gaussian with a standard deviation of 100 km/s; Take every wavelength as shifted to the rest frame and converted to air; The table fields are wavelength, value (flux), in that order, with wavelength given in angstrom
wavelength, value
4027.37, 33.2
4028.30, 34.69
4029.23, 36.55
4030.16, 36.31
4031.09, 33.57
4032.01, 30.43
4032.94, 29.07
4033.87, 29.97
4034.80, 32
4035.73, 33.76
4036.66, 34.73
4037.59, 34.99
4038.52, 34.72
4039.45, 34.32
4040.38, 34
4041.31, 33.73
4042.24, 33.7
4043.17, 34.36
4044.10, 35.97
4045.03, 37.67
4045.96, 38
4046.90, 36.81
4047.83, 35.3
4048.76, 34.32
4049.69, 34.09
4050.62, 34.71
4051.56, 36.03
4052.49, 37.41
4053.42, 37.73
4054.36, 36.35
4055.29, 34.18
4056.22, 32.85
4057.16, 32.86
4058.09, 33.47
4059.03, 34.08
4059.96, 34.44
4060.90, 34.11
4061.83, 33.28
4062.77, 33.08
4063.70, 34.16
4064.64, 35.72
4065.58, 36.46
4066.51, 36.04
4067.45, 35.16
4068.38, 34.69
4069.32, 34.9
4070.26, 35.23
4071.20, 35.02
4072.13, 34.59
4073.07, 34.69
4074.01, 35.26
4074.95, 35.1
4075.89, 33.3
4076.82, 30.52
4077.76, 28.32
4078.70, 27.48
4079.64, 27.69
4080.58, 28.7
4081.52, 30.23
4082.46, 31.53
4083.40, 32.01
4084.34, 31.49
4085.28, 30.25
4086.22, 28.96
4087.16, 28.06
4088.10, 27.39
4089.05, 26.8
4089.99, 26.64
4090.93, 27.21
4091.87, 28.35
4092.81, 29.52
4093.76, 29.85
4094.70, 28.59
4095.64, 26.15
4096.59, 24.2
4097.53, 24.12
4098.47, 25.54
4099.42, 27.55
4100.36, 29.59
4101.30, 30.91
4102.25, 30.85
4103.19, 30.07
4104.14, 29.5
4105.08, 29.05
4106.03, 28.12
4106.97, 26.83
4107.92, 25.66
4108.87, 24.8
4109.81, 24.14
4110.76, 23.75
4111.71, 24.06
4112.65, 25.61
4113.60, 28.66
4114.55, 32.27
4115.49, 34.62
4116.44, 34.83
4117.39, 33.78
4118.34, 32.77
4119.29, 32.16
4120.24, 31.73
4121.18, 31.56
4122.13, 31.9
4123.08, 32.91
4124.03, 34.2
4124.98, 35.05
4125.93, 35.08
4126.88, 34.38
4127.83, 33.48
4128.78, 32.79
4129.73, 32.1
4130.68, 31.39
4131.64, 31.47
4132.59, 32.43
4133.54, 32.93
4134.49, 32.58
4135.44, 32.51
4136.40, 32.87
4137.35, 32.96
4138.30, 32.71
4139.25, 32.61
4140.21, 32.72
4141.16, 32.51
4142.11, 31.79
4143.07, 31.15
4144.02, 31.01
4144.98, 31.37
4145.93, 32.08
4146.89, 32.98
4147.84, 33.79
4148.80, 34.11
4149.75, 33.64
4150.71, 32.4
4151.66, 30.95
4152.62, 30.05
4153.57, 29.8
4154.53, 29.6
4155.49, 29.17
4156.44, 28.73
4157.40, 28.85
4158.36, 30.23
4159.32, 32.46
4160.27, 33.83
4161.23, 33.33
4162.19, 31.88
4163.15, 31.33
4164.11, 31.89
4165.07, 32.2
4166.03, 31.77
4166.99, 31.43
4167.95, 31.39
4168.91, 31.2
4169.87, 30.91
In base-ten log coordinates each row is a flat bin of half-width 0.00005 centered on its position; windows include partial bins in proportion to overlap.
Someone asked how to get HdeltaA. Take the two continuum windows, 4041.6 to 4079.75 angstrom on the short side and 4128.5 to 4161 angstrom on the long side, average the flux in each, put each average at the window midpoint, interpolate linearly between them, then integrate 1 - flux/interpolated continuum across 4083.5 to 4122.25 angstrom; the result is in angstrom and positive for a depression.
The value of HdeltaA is 5.1 angstrom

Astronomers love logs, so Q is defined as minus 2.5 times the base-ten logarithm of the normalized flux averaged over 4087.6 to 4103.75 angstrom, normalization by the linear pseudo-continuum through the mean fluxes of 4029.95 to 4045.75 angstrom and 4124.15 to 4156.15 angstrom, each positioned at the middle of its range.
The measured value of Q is 0.18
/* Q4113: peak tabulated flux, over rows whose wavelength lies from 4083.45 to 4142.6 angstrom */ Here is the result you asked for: 35.08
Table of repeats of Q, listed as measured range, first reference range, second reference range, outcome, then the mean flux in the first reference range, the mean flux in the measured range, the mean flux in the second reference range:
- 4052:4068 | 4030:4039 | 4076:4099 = -0.136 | 32.8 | 34.8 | 28.4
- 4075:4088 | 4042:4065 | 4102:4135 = 0.110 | 35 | 30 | 30.8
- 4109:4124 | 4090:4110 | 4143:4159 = -0.054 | 27.7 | 30.3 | 31.2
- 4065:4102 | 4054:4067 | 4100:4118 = 0.046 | 34.4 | 30.5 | 28.8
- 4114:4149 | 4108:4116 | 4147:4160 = -0.132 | 27.2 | 32.8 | 31.2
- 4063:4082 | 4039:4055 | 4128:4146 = 0.047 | 35.6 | 33.2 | 32.2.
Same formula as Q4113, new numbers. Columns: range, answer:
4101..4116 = 34.62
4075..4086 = 33.3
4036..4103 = 38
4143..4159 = 34.11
